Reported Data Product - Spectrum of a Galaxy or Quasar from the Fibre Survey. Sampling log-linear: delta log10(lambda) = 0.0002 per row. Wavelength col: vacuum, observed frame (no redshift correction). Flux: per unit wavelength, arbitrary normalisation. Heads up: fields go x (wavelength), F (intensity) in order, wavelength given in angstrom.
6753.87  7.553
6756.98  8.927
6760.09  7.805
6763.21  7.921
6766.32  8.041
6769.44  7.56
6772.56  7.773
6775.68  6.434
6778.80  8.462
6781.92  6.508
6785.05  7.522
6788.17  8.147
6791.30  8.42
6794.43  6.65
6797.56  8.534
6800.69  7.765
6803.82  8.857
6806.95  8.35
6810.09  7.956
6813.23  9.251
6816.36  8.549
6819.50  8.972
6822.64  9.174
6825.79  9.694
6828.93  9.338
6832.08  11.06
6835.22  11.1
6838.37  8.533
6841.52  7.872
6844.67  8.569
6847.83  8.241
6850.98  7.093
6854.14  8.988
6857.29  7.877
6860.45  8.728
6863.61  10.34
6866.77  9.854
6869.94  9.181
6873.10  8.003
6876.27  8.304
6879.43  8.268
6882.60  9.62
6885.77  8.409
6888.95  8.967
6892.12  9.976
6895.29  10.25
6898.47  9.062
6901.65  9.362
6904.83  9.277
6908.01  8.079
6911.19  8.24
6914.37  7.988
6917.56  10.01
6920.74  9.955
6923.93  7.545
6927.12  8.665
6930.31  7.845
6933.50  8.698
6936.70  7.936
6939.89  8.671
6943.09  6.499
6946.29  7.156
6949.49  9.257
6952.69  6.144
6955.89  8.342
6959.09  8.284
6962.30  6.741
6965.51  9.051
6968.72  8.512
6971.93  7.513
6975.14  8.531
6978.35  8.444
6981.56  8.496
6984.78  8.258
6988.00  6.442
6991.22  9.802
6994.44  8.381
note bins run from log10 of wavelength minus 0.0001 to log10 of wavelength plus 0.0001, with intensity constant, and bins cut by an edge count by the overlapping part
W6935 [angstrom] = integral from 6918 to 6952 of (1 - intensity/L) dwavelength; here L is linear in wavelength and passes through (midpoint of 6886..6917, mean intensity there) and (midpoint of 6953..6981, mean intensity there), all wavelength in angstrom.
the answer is 1.3 angstrom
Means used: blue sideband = 9.03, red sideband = 8.1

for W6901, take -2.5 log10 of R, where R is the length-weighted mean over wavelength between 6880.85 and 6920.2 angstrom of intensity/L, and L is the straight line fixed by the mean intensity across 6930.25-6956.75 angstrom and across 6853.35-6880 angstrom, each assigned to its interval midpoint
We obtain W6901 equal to -0.09 mag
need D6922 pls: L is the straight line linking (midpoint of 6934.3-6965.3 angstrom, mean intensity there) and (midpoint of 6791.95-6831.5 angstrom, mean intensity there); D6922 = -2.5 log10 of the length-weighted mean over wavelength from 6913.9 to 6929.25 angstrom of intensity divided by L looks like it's -0.12 mag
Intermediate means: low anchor 8.65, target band 8.86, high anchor 7.76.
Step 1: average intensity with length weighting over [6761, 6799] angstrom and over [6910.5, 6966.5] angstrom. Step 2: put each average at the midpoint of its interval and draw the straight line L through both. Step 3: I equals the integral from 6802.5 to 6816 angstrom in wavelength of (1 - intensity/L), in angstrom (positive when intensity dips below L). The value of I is -1.46 angstrom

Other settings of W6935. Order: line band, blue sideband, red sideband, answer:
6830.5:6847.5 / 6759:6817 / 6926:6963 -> -3.10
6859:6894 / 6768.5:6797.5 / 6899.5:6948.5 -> -4.09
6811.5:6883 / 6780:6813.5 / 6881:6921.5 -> -3.77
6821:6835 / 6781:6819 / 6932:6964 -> -3.32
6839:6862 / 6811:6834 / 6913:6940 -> 2.47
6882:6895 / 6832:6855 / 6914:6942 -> -0.96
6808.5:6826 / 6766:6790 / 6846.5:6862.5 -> -2.14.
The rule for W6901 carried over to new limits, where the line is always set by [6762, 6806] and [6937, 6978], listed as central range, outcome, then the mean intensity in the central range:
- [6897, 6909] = -0.145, 8.98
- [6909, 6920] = -0.122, 8.81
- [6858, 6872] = -0.194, 9.37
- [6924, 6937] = -0.046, 8.23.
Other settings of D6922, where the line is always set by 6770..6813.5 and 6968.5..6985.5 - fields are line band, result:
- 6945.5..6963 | 0.068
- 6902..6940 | -0.058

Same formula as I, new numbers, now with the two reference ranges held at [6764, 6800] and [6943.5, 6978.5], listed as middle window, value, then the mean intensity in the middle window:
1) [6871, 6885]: -1.4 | 8.57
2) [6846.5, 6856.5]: -0.4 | 8.09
